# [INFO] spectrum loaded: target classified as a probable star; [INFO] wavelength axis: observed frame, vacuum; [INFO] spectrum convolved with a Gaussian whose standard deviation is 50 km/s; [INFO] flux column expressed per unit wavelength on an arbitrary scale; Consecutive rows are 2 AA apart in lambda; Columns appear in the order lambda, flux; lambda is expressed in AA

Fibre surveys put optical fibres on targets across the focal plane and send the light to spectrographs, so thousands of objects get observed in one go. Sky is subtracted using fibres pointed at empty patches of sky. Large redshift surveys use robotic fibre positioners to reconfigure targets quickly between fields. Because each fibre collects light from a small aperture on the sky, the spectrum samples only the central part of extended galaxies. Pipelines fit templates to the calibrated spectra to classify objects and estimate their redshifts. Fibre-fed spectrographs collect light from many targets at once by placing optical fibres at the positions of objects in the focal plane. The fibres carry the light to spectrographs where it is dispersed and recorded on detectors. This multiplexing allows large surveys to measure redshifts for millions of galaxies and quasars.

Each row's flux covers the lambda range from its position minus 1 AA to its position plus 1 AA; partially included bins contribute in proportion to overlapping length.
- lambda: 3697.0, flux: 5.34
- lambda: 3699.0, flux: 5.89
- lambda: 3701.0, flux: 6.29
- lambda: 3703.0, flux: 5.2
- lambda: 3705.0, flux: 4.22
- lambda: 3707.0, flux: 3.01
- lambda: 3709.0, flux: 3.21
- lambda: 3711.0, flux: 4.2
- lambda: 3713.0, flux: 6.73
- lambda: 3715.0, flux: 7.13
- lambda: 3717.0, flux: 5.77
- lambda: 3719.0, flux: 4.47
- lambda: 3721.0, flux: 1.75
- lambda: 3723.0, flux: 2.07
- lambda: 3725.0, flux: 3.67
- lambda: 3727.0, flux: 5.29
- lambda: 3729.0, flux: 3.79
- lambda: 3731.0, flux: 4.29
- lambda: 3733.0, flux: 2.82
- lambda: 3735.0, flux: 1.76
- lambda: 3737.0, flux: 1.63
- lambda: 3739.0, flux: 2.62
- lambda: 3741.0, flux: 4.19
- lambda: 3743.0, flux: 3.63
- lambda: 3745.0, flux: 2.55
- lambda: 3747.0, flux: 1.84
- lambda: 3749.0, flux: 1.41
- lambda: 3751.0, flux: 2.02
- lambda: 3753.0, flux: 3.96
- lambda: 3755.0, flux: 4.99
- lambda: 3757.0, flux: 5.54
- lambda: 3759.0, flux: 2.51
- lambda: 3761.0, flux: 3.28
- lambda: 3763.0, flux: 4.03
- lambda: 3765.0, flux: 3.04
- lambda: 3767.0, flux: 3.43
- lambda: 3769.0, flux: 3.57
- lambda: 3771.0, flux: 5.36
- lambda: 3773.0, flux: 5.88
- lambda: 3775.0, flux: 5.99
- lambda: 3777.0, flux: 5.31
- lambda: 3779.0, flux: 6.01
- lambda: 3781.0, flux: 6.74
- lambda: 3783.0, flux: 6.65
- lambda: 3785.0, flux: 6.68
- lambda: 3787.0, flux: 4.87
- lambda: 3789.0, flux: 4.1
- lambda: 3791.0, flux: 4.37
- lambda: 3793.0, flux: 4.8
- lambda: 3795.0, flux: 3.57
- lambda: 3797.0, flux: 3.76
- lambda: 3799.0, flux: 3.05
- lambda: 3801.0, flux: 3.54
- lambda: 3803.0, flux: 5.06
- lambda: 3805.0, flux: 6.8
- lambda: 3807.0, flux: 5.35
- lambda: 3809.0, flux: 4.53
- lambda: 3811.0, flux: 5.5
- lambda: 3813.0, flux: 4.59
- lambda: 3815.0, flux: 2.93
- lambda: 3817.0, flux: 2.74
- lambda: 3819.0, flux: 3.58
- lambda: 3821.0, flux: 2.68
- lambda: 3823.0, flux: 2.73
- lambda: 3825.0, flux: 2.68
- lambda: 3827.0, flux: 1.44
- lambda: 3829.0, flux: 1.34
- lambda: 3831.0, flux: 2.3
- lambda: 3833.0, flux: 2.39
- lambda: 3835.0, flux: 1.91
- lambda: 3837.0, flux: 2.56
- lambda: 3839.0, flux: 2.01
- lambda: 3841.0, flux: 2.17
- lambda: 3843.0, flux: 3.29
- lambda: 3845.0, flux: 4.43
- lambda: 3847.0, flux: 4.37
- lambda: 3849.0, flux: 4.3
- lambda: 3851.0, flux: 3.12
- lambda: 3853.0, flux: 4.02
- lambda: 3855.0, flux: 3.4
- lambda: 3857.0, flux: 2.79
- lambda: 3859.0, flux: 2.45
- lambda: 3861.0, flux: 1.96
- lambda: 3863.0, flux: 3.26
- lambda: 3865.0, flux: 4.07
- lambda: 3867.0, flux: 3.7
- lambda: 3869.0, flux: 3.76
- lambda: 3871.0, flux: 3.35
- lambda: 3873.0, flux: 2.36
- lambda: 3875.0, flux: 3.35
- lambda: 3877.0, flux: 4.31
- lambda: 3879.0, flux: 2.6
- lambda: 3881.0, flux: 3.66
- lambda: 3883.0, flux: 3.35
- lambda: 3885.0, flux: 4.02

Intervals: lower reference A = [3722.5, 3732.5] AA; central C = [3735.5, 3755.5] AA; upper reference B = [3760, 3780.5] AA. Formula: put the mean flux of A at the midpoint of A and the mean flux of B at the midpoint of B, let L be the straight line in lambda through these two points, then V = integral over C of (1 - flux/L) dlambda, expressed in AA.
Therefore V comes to 6.65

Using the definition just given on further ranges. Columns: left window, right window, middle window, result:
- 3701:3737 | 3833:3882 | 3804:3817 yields -4.7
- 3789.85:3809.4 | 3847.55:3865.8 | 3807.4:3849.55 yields 8.5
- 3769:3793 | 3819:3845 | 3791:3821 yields -2.0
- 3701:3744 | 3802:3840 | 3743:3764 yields 2.8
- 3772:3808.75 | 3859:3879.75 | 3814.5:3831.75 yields 7.4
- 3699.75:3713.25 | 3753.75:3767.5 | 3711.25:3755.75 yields 7.2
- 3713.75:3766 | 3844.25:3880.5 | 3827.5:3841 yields 5.4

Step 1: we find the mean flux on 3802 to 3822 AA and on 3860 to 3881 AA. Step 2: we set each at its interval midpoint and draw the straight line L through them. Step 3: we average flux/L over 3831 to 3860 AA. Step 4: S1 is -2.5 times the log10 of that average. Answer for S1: 0.22 mag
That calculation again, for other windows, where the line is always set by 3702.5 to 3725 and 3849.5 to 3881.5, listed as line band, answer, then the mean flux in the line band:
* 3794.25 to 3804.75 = -0.09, 4.02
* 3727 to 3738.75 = 0.34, 3.05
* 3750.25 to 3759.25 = 0.01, 3.96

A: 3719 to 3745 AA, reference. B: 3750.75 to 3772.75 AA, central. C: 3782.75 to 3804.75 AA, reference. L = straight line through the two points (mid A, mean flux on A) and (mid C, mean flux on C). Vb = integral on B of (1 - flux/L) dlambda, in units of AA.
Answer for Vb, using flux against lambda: -0.4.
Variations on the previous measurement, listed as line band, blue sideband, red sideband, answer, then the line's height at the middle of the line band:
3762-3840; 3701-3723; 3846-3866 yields -4.0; 3.82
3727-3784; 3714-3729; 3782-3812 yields 8.1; 4.53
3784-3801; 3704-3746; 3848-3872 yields -3.8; 3.55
